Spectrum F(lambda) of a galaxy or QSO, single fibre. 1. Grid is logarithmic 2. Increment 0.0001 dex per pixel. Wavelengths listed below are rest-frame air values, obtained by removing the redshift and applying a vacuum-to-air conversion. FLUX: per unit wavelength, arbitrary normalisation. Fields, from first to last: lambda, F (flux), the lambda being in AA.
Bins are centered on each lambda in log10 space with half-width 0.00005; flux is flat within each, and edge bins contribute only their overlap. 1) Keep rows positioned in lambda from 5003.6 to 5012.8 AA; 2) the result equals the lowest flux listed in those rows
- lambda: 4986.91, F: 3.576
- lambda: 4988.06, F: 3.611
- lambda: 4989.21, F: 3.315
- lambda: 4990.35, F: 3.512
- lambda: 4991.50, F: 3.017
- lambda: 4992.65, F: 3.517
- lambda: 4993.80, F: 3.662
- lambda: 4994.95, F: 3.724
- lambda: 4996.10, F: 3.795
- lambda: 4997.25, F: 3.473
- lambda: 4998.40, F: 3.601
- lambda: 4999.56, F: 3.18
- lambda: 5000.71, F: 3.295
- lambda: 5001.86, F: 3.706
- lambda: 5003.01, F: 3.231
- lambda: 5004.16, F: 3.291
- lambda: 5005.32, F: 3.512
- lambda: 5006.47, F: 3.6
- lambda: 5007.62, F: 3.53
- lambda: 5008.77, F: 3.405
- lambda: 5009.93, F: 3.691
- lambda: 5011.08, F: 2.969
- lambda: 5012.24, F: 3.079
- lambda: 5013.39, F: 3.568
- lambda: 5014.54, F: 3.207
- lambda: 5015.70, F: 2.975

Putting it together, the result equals 2.969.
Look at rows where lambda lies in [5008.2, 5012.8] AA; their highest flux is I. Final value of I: 3.691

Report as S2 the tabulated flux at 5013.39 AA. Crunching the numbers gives 3.568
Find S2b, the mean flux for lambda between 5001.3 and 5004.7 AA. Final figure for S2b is 3.41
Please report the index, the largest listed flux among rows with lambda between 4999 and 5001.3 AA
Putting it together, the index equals 3.295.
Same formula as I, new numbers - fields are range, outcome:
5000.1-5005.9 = 3.706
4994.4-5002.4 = 3.795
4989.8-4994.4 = 3.662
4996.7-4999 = 3.601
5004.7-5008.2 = 3.6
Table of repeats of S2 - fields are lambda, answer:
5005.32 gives 3.512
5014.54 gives 3.207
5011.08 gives 2.969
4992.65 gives 3.517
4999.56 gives 3.18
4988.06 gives 3.611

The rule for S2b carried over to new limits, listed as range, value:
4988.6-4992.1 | 3.29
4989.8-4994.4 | 3.43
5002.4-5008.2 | 3.44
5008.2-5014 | 3.34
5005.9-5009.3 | 3.52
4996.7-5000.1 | 3.41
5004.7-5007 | 3.54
